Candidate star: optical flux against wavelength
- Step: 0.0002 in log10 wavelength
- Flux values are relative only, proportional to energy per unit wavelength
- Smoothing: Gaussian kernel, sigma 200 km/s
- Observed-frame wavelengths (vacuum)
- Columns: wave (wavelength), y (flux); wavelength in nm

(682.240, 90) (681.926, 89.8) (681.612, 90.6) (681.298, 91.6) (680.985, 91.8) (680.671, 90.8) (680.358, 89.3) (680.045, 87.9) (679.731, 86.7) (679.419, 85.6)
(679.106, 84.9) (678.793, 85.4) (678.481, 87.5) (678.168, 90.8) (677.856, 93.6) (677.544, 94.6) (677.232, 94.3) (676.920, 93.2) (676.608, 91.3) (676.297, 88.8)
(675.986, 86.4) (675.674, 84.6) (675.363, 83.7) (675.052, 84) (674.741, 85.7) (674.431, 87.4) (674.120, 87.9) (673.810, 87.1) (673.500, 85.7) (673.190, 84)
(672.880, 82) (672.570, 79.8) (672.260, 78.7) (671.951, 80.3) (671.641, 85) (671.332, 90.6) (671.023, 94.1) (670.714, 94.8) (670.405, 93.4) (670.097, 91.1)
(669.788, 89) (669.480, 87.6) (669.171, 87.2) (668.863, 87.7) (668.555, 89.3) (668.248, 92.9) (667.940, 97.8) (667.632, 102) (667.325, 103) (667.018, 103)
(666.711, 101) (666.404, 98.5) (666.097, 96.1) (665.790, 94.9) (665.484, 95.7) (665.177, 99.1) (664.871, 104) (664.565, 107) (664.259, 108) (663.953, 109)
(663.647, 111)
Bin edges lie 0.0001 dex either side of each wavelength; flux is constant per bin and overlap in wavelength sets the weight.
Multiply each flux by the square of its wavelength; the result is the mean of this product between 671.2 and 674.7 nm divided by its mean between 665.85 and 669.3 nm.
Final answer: 0.89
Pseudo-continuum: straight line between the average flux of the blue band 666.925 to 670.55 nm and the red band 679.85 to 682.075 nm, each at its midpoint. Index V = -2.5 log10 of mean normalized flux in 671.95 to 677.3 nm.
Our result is 0.074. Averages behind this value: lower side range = 93.5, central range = 85.9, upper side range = 90.2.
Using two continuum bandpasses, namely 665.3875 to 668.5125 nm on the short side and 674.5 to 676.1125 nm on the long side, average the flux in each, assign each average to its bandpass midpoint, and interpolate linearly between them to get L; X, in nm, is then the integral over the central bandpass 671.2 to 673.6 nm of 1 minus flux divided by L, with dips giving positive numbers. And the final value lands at 0.17 nm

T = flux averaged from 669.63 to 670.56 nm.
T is 91.2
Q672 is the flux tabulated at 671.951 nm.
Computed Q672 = 80.3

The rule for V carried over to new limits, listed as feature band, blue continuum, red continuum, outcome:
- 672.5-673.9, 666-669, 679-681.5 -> 0.12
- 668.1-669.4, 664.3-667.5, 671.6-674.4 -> 0.05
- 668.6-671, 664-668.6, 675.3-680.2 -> 0.07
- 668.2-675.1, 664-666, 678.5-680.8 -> 0.10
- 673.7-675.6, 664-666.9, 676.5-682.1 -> 0.09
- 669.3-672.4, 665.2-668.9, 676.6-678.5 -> 0.08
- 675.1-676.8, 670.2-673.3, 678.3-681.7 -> 0.01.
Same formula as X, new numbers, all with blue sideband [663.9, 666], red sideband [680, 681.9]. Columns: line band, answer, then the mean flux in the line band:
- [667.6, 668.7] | 0.05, 94.8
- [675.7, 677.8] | 0.05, 91.1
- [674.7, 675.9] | 0.13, 84.4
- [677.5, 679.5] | 0.08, 88.7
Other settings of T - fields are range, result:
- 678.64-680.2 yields 86.1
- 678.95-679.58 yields 85.4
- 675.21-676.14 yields 84.8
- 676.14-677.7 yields 92.5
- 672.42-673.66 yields 82.9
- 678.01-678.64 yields 89.2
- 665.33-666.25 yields 95.5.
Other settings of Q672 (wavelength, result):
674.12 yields 87.9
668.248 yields 92.9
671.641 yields 85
